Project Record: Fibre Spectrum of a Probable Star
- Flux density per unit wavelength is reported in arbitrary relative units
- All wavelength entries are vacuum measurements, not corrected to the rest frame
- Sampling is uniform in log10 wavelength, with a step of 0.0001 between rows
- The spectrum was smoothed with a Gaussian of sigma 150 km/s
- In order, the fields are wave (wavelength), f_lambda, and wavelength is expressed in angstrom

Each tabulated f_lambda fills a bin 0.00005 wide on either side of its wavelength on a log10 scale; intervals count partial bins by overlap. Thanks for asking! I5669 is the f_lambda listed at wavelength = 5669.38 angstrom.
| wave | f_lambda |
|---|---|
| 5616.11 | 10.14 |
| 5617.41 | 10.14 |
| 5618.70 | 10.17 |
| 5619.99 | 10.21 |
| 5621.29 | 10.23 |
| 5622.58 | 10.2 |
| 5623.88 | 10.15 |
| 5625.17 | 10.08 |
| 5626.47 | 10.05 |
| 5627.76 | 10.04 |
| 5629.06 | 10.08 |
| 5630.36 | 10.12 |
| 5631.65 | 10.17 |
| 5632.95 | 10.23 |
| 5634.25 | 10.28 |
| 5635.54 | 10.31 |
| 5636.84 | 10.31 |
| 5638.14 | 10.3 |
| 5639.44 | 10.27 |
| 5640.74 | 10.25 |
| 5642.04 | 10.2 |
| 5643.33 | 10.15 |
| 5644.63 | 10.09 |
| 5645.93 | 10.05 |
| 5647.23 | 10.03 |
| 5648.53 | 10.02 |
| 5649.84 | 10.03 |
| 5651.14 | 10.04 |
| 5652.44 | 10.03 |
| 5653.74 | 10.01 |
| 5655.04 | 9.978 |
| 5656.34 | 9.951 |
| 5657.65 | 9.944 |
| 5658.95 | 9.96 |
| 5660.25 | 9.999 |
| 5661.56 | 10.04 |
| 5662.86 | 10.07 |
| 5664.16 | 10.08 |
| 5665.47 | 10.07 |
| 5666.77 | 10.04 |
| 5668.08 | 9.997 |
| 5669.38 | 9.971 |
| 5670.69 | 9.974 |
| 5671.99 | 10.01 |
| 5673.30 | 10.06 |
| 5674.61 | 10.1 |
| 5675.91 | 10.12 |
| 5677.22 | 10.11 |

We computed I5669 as 9.971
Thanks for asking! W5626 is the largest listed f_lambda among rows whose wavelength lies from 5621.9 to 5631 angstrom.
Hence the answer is 10.2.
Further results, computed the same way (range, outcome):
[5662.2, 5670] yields 10.08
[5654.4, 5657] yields 9.978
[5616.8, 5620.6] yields 10.21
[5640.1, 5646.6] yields 10.25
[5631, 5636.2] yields 10.31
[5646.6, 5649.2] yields 10.03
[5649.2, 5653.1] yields 10.04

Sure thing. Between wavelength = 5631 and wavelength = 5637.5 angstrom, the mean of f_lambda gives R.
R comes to 10.3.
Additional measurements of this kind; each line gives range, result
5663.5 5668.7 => 10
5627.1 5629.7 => 10.1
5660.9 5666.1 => 10.1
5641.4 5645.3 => 10.2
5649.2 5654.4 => 10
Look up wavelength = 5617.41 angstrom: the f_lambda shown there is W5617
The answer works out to 10.14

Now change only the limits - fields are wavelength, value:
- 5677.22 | 10.11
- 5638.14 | 10.3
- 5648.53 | 10.02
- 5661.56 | 10.04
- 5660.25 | 9.999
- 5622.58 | 10.2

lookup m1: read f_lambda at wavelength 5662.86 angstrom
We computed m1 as 10.07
